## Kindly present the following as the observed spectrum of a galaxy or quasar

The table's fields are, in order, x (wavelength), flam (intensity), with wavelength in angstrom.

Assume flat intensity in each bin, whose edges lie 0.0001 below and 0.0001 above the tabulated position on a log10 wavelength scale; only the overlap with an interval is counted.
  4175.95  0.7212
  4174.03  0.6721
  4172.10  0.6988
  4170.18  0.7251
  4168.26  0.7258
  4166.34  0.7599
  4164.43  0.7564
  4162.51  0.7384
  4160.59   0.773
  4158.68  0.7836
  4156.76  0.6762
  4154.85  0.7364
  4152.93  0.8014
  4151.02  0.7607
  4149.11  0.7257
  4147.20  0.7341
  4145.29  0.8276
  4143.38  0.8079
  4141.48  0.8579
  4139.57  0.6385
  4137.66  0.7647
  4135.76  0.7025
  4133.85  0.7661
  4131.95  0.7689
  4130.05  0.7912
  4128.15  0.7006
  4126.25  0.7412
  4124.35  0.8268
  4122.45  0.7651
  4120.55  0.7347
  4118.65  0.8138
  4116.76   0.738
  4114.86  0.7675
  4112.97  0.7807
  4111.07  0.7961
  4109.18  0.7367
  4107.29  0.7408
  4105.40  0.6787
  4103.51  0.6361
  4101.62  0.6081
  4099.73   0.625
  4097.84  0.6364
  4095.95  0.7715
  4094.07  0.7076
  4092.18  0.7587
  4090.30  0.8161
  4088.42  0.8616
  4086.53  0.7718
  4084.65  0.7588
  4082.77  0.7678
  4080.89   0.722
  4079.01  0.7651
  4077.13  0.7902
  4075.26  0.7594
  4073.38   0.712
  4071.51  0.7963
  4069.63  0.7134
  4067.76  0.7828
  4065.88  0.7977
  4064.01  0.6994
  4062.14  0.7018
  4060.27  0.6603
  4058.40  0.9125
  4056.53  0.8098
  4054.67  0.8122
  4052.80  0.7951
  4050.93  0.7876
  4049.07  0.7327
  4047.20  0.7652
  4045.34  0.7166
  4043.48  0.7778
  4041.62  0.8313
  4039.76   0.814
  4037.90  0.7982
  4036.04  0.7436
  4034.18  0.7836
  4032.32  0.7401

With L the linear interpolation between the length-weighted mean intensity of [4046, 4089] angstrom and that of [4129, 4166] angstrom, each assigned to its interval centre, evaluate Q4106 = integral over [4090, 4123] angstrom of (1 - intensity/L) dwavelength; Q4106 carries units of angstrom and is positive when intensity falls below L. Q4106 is 1.59 angstrom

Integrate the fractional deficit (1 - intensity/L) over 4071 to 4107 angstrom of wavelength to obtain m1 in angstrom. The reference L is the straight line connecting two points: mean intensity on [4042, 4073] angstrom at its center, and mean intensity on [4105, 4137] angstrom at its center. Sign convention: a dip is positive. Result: 1.4 angstrom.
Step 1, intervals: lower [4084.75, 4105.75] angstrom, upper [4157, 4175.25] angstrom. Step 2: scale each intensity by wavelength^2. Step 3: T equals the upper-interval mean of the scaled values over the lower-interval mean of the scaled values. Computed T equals 1.1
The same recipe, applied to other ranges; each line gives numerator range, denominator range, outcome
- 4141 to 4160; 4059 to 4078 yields 1.08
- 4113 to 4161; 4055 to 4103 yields 1.05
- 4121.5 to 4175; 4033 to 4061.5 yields 1.01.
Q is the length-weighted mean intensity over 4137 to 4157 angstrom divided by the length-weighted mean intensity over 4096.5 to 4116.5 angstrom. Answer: 1.1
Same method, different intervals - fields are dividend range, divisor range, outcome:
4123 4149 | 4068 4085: 1.01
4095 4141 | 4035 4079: 0.95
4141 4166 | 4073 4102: 1.03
